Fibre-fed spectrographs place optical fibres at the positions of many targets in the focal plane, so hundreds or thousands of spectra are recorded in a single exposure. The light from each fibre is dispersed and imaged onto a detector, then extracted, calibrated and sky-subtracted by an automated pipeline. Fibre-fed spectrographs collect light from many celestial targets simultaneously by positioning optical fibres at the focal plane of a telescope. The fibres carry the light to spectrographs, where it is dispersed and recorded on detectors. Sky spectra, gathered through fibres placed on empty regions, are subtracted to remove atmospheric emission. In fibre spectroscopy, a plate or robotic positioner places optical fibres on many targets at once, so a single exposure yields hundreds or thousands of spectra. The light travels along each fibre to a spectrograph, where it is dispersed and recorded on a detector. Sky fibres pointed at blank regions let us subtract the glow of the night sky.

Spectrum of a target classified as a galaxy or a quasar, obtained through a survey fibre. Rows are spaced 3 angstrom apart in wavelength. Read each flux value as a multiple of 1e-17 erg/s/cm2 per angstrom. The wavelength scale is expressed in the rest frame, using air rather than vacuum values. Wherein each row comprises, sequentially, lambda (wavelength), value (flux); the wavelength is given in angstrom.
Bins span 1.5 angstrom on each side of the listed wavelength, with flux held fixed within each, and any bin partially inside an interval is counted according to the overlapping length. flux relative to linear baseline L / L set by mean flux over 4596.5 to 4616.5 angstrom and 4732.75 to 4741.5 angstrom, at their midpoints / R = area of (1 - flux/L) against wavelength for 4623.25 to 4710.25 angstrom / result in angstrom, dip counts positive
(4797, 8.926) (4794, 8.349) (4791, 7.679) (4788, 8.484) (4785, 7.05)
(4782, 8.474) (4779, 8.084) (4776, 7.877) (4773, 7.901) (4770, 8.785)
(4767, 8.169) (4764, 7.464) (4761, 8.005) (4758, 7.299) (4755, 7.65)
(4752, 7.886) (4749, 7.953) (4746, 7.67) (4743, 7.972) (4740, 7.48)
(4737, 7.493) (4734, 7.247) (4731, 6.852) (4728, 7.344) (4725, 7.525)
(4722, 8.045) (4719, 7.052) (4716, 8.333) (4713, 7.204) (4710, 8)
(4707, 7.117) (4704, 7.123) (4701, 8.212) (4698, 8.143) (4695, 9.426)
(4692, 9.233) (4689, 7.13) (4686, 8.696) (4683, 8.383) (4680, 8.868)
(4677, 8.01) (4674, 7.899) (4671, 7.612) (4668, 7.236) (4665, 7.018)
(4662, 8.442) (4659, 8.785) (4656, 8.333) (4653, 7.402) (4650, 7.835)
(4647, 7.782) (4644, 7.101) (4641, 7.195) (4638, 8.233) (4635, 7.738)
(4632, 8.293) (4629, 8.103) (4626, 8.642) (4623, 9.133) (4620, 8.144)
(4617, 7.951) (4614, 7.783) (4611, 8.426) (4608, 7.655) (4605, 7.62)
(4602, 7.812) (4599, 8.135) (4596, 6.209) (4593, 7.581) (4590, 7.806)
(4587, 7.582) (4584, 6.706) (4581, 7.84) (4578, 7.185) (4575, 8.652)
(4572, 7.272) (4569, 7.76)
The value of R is -4.38 angstrom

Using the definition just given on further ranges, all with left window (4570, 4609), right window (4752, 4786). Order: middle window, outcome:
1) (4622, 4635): -1.4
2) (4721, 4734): 0.7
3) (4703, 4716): 0.5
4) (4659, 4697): -2.3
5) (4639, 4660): -0.3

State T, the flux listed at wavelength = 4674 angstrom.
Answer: 7.899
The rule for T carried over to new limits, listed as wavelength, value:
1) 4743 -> 7.972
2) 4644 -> 7.101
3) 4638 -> 8.233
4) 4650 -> 7.835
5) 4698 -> 8.143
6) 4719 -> 7.052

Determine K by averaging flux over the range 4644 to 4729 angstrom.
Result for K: 7.92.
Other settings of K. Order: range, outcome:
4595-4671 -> 7.89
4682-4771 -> 7.82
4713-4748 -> 7.54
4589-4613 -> 7.66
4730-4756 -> 7.59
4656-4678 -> 7.89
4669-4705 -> 8.23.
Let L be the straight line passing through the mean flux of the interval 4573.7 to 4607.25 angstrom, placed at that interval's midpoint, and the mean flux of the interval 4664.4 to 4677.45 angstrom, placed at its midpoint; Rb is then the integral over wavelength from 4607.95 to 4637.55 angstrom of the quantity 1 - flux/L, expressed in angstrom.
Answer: -2.6 angstrom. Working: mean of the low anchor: 7.55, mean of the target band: 8.21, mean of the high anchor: 7.56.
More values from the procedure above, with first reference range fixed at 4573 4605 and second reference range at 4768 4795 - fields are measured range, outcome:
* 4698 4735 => 1.7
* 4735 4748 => 0.5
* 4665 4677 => 0.3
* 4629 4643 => -0.3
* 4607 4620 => -0.6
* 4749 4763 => 0.5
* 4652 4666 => -0.6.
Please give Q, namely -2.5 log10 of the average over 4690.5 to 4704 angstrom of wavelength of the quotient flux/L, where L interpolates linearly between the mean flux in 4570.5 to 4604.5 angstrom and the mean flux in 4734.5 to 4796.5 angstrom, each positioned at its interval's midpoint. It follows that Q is -0.109 mag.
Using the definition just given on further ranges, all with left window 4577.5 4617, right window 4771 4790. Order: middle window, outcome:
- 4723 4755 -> 0.05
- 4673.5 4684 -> -0.07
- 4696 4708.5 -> 0.01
